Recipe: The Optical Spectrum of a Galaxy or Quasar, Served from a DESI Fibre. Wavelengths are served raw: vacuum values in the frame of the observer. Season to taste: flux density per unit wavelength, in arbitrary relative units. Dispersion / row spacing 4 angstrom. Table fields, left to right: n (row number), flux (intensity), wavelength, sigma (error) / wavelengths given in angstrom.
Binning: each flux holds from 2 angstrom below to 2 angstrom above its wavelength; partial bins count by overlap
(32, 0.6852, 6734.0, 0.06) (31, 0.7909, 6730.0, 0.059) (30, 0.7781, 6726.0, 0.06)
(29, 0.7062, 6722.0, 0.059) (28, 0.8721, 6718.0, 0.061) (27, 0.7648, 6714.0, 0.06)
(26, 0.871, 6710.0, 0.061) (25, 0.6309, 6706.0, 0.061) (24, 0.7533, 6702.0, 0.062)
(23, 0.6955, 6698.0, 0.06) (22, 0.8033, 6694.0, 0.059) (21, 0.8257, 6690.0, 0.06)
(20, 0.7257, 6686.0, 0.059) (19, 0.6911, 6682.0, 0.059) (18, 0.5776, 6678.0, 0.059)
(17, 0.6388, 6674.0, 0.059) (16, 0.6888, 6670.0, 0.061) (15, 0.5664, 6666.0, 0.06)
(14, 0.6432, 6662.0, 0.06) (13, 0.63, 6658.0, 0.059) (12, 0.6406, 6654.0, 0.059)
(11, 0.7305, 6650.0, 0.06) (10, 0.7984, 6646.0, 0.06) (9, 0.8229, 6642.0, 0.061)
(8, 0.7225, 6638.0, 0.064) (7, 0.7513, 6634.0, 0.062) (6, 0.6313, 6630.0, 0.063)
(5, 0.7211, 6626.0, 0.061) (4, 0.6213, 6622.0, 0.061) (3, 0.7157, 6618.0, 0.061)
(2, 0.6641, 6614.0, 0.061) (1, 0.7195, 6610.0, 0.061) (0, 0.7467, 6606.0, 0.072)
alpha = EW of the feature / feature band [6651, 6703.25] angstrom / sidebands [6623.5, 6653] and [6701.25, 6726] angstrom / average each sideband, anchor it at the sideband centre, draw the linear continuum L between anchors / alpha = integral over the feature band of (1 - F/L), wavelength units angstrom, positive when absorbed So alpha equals 4.8 angstrom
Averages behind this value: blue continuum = 0.734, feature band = 0.683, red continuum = 0.768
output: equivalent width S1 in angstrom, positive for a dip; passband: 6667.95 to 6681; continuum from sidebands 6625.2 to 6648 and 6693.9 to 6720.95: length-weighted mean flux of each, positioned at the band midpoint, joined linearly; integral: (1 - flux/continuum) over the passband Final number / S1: 2.0 angstrom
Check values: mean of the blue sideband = 0.742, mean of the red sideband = 0.766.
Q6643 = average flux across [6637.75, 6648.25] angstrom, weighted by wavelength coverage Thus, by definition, 0.79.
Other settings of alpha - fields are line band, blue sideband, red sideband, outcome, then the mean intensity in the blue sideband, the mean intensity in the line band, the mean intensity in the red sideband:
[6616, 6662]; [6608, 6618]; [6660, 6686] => -2.23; 0.697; 0.705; 0.641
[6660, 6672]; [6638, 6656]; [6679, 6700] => 1.78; 0.745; 0.633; 0.74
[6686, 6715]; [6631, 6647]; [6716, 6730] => 0.72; 0.763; 0.761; 0.786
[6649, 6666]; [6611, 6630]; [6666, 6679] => -0.07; 0.677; 0.646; 0.629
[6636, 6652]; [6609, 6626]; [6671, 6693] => -1.86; 0.683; 0.769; 0.697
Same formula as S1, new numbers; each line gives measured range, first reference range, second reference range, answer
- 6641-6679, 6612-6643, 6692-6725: 2.80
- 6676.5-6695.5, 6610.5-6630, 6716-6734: 0.35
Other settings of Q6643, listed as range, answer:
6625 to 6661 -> 0.714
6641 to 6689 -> 0.68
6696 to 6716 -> 0.743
